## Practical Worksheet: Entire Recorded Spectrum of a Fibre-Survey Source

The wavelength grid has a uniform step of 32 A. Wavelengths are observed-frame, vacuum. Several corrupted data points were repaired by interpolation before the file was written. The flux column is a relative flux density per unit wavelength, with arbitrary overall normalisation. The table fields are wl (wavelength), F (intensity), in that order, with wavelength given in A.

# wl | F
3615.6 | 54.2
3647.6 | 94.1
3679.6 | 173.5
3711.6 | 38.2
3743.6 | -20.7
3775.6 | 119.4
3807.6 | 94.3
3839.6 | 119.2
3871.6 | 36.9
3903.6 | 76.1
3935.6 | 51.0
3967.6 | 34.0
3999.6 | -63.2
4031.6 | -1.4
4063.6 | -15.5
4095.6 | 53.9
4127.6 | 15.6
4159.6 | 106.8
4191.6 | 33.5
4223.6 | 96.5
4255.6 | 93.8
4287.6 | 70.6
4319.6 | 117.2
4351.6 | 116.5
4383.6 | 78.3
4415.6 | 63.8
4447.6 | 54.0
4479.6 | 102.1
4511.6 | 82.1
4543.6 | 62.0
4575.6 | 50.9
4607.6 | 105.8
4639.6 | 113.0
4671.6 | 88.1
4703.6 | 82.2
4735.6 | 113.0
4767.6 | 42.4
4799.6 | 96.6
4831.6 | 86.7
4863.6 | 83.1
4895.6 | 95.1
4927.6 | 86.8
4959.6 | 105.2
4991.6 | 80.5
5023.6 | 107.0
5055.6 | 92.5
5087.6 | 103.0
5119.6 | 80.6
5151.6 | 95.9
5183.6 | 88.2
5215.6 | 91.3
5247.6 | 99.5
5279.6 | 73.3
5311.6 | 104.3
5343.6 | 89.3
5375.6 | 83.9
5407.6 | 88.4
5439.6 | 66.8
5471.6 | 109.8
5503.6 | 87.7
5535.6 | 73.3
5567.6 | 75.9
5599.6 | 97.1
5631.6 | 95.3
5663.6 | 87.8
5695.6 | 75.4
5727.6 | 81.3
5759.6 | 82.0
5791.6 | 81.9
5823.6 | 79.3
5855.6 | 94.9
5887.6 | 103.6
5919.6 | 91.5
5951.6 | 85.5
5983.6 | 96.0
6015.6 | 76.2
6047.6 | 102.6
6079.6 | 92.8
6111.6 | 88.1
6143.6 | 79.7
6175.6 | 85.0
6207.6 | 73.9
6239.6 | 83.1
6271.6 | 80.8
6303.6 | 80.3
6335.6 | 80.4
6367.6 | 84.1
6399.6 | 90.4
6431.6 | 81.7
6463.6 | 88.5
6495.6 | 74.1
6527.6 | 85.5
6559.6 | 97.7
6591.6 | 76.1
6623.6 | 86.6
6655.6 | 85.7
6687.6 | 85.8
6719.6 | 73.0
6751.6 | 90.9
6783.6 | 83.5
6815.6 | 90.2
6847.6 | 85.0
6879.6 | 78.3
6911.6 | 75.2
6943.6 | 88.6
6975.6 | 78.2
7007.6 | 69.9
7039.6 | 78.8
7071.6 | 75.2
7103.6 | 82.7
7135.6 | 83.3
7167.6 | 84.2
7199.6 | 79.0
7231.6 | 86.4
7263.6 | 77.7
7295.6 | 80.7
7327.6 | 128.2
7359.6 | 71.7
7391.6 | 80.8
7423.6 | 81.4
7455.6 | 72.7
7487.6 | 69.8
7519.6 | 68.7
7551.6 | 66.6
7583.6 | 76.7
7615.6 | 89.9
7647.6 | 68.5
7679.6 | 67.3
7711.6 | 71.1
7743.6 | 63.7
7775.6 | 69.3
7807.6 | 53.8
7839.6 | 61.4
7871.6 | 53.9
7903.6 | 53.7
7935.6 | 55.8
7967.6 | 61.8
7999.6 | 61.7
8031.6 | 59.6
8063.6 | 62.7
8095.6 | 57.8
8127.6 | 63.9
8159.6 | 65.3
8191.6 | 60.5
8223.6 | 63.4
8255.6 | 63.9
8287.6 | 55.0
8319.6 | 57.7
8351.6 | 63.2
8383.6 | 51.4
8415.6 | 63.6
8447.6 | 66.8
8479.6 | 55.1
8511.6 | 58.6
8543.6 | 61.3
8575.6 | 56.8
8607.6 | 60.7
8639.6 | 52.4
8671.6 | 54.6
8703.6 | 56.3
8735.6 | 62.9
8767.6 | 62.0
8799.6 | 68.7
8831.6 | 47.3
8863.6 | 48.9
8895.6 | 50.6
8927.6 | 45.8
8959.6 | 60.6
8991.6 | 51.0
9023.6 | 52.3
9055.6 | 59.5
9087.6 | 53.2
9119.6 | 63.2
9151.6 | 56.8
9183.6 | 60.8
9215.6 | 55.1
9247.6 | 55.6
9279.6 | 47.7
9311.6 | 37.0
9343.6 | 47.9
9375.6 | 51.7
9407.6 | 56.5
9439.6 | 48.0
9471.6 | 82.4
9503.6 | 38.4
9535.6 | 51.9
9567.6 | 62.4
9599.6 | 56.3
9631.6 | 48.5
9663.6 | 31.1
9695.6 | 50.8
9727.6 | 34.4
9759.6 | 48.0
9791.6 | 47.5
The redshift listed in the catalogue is 0.115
